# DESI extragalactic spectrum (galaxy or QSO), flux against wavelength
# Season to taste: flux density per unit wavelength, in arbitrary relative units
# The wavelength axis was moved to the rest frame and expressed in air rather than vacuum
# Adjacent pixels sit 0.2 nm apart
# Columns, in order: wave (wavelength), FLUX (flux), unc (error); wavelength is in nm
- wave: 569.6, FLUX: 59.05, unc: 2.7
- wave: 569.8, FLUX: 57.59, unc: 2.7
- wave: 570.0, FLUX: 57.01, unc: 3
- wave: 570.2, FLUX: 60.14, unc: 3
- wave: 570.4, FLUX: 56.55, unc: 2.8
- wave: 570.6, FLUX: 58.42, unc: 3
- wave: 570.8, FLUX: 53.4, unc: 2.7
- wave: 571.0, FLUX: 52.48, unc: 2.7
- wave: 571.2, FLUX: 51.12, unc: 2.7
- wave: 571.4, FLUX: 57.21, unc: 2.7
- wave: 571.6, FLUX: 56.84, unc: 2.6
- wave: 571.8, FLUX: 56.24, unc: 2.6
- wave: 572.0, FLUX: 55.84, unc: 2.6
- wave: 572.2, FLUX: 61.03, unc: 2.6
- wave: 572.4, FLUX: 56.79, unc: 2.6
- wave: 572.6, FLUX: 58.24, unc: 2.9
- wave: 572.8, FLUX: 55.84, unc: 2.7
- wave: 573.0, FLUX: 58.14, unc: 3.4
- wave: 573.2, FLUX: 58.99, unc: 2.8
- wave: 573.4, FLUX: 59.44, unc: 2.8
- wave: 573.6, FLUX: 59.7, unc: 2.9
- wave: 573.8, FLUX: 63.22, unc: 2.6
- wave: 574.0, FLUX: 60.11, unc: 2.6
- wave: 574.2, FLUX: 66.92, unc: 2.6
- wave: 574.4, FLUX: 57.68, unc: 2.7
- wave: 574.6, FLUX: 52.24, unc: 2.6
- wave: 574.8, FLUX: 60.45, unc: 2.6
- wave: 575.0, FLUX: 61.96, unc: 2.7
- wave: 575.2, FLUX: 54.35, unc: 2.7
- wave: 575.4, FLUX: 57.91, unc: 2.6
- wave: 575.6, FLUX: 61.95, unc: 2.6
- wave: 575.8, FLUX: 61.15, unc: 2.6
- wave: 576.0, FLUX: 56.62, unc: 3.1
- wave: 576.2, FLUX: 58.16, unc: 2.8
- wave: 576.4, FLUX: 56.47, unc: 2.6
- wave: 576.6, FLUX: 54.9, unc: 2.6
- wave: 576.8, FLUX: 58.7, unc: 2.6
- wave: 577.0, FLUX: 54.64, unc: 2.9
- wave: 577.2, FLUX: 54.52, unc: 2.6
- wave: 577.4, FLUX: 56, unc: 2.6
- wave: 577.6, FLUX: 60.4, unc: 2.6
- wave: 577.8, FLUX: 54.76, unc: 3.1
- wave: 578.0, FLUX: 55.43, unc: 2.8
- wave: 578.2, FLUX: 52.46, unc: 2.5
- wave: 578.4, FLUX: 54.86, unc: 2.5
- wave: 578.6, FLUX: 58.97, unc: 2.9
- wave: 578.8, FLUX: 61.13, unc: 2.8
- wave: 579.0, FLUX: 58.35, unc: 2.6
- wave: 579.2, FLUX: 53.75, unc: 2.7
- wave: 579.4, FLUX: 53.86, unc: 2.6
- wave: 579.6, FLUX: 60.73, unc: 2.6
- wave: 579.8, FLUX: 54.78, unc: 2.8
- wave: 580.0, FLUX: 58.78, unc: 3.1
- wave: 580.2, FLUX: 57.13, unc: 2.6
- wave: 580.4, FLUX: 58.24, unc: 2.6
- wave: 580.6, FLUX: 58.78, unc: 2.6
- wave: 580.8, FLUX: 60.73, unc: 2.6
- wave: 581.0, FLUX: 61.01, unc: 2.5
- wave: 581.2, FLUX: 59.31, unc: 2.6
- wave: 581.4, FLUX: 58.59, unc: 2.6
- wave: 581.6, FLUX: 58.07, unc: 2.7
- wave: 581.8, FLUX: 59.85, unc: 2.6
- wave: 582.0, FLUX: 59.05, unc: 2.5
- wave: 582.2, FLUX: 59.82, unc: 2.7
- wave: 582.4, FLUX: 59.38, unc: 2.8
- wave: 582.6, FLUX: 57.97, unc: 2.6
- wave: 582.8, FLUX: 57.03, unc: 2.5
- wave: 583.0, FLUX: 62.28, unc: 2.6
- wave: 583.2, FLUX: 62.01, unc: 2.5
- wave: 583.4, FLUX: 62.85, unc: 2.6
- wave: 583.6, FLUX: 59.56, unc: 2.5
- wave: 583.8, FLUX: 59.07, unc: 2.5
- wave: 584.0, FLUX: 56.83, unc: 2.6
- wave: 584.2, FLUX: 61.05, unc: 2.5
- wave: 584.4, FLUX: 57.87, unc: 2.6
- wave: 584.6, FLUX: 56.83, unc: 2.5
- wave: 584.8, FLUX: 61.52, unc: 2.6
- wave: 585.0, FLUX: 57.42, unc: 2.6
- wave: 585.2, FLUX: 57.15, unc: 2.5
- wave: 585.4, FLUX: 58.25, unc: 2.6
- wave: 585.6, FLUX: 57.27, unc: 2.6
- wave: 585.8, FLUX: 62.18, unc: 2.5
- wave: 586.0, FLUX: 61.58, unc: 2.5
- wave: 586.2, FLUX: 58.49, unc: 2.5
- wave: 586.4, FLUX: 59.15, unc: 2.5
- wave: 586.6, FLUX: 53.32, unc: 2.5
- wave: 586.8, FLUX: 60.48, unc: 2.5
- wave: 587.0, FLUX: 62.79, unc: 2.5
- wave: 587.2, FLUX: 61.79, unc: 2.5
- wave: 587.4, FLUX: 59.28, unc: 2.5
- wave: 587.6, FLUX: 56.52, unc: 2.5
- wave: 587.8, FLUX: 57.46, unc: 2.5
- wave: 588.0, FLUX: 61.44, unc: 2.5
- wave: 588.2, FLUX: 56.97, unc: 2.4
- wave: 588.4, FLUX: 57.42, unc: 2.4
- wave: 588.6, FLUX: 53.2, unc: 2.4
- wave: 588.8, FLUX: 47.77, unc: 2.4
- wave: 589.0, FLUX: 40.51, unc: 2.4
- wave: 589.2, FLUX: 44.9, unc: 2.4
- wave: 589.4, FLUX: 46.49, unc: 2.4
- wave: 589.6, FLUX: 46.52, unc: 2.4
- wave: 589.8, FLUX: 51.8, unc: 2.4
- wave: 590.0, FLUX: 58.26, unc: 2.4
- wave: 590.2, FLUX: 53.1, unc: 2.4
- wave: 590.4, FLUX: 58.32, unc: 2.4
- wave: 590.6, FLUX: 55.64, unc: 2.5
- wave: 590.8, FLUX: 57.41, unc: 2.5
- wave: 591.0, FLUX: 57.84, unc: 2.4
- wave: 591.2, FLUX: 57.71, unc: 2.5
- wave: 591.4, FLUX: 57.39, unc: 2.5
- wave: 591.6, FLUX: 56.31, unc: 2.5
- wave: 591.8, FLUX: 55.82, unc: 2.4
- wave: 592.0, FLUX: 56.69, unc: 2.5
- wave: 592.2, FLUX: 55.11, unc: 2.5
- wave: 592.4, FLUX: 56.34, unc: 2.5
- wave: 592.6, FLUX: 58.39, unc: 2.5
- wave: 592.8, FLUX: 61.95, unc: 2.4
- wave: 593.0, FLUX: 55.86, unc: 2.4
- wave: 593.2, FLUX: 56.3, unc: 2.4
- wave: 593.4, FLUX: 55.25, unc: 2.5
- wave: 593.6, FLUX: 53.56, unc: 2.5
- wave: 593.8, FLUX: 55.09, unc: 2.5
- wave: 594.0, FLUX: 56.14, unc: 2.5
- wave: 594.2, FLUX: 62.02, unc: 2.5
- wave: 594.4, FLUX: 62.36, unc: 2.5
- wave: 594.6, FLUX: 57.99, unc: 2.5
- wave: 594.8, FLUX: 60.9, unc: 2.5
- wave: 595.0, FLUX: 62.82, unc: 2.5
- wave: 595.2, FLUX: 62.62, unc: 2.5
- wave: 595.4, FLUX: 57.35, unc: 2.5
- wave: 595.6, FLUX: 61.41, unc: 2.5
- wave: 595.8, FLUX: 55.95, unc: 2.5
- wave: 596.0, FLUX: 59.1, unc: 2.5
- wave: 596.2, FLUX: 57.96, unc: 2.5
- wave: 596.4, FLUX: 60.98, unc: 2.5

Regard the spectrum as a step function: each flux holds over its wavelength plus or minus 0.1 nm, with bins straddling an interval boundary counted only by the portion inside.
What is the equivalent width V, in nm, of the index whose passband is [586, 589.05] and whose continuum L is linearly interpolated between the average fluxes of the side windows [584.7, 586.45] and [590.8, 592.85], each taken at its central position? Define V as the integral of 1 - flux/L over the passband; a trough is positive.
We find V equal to 0.091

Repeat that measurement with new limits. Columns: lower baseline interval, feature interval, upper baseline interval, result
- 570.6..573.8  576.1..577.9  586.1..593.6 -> 0.004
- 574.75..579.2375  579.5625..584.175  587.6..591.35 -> -0.277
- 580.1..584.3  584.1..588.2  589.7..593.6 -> -0.057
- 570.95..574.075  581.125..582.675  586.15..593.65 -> -0.068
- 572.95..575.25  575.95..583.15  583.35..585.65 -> 0.176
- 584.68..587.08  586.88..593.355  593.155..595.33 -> 0.379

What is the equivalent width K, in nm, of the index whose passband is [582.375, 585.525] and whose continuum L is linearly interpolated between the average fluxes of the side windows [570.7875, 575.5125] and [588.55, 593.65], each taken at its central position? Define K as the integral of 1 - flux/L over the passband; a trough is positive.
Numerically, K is -0.20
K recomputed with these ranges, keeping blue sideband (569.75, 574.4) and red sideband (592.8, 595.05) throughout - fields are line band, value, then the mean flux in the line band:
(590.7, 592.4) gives 0.038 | 56.8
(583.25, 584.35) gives -0.036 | 59.9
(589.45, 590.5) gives 0.087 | 53.3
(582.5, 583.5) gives -0.042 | 60.4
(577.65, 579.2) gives 0.038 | 56.5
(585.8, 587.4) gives -0.049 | 59.8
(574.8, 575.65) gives -0.017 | 59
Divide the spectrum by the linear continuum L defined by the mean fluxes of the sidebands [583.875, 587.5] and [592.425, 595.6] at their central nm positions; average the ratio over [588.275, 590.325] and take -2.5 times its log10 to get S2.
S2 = 0.17 mag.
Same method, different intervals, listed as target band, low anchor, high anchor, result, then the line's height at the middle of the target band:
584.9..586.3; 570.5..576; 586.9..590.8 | -0.07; 55.1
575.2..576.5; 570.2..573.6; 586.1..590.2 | -0.04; 56.3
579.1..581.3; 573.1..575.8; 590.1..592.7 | 0.01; 58.6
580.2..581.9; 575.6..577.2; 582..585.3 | -0.01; 58.6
